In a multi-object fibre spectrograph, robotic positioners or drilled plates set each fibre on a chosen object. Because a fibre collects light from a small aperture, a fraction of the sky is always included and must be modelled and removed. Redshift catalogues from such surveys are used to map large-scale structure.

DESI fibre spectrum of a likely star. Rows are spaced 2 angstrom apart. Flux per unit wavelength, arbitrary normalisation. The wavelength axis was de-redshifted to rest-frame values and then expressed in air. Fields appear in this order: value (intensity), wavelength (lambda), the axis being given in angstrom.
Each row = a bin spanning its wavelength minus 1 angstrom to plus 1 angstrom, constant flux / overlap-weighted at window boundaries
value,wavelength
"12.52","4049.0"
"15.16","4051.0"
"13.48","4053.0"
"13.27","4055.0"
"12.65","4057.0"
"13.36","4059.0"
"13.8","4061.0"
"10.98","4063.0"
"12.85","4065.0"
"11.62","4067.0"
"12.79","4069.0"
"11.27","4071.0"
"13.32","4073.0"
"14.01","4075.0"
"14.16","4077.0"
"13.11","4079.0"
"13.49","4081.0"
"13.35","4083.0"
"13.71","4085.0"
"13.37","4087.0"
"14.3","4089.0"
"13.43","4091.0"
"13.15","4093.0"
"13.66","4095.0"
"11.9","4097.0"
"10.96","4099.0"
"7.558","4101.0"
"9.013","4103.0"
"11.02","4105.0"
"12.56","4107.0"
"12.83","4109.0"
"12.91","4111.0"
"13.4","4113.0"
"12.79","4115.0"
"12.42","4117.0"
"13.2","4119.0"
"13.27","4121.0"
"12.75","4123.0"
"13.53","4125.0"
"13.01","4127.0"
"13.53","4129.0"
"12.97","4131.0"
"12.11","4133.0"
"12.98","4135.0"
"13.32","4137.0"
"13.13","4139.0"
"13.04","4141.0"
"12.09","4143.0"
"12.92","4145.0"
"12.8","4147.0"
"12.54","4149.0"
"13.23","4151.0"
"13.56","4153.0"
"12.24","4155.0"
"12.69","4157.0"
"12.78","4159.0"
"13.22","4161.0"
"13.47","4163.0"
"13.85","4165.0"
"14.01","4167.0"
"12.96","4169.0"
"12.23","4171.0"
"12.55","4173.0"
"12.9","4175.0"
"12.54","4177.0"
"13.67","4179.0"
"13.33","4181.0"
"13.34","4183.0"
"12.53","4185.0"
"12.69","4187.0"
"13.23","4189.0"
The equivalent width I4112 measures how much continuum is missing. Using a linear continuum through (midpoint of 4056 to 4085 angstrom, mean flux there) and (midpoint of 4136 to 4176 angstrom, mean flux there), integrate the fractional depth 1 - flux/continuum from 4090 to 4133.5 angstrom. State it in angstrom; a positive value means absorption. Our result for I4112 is 1.99 angstrom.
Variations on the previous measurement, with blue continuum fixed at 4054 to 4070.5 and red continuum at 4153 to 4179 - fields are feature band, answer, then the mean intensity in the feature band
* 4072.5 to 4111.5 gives 0.5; 12.6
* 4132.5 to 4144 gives 0.1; 12.8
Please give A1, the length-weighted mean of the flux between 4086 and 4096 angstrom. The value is 13.6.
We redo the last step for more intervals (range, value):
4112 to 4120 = 13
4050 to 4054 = 14.3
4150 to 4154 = 13.4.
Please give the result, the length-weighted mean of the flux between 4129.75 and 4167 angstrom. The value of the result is 13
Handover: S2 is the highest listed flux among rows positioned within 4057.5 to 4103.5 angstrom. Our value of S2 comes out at 14.3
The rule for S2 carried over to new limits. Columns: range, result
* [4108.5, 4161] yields 13.56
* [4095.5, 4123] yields 13.4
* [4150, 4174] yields 14.01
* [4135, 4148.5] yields 13.32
